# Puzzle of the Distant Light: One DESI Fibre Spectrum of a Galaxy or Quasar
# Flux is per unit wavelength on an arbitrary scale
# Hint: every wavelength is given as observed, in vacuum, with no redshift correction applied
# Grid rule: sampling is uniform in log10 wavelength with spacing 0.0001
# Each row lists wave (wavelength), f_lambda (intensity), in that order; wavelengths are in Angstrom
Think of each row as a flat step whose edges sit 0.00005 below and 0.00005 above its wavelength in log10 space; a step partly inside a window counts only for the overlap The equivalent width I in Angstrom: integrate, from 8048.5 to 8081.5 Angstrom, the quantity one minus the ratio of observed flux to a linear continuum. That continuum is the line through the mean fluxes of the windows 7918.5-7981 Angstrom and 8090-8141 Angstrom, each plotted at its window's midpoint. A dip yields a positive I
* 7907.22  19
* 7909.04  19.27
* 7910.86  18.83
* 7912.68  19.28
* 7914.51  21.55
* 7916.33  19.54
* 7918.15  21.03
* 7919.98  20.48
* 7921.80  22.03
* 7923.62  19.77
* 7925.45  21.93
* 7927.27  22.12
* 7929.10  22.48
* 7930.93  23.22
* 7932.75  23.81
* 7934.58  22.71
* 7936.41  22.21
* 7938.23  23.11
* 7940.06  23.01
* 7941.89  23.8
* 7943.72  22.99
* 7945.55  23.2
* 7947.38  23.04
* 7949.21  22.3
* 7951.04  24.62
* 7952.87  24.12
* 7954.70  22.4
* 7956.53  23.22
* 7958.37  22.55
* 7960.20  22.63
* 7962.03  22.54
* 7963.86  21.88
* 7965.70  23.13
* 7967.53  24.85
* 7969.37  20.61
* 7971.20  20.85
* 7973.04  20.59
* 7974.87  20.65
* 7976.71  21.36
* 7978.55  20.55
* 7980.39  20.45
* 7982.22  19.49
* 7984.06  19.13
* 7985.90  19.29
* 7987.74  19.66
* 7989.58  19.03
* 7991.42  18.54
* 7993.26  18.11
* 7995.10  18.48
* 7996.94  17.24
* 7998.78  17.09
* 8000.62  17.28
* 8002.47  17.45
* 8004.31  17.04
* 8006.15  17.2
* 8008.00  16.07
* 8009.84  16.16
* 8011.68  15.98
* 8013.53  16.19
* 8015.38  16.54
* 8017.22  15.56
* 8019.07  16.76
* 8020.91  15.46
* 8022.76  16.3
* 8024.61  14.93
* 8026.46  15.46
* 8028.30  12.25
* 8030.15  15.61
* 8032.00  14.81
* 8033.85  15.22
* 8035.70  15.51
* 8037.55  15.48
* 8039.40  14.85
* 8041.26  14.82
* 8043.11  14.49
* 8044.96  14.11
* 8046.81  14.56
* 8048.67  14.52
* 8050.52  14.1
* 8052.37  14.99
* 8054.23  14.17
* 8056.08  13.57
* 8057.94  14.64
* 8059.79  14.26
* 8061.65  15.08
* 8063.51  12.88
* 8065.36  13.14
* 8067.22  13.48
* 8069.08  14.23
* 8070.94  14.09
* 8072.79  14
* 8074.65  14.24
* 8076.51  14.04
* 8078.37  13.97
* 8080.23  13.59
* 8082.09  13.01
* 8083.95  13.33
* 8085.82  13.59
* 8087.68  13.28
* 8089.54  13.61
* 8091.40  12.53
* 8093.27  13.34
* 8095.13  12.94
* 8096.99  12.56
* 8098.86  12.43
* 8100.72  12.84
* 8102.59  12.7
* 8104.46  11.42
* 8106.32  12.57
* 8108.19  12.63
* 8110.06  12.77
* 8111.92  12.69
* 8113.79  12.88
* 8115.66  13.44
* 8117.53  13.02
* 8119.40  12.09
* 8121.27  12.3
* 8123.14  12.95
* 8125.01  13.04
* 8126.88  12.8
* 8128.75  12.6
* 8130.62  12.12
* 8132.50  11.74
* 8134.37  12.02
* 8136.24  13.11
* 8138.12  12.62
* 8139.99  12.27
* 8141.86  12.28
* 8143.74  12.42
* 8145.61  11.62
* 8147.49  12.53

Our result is 3.2 Angstrom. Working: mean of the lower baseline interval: 22.3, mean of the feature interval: 14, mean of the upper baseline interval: 12.6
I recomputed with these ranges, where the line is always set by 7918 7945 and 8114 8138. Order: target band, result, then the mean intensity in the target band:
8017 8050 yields 4.27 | 15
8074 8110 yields 3.13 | 13.1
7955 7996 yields -1.30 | 20.8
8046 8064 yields 2.07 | 14.3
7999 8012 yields 1.30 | 16.8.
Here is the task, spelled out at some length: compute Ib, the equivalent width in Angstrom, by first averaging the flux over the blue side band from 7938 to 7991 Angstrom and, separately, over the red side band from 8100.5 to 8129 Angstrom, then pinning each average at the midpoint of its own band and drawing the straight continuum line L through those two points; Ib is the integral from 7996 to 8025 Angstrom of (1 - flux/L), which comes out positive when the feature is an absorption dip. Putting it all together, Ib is 3.9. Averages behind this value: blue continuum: 21.8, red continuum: 12.7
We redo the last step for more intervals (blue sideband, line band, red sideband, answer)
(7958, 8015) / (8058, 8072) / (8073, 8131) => 1.0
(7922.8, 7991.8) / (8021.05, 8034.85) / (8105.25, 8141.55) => 2.3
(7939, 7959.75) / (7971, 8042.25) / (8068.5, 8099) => 7.0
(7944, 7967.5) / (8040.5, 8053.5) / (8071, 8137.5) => 1.8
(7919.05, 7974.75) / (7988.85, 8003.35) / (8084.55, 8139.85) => 1.3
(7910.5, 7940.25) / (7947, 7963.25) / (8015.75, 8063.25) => -2.6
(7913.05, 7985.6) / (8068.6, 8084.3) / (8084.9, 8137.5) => 0.9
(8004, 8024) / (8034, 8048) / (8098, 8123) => 0.4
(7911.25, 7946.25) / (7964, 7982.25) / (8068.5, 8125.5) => -1.6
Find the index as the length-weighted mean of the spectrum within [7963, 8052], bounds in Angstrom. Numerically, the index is 17.4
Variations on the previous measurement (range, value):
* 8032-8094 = 14.1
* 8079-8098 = 13.2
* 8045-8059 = 14.4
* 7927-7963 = 23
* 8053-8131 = 13.2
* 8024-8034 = 14.7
